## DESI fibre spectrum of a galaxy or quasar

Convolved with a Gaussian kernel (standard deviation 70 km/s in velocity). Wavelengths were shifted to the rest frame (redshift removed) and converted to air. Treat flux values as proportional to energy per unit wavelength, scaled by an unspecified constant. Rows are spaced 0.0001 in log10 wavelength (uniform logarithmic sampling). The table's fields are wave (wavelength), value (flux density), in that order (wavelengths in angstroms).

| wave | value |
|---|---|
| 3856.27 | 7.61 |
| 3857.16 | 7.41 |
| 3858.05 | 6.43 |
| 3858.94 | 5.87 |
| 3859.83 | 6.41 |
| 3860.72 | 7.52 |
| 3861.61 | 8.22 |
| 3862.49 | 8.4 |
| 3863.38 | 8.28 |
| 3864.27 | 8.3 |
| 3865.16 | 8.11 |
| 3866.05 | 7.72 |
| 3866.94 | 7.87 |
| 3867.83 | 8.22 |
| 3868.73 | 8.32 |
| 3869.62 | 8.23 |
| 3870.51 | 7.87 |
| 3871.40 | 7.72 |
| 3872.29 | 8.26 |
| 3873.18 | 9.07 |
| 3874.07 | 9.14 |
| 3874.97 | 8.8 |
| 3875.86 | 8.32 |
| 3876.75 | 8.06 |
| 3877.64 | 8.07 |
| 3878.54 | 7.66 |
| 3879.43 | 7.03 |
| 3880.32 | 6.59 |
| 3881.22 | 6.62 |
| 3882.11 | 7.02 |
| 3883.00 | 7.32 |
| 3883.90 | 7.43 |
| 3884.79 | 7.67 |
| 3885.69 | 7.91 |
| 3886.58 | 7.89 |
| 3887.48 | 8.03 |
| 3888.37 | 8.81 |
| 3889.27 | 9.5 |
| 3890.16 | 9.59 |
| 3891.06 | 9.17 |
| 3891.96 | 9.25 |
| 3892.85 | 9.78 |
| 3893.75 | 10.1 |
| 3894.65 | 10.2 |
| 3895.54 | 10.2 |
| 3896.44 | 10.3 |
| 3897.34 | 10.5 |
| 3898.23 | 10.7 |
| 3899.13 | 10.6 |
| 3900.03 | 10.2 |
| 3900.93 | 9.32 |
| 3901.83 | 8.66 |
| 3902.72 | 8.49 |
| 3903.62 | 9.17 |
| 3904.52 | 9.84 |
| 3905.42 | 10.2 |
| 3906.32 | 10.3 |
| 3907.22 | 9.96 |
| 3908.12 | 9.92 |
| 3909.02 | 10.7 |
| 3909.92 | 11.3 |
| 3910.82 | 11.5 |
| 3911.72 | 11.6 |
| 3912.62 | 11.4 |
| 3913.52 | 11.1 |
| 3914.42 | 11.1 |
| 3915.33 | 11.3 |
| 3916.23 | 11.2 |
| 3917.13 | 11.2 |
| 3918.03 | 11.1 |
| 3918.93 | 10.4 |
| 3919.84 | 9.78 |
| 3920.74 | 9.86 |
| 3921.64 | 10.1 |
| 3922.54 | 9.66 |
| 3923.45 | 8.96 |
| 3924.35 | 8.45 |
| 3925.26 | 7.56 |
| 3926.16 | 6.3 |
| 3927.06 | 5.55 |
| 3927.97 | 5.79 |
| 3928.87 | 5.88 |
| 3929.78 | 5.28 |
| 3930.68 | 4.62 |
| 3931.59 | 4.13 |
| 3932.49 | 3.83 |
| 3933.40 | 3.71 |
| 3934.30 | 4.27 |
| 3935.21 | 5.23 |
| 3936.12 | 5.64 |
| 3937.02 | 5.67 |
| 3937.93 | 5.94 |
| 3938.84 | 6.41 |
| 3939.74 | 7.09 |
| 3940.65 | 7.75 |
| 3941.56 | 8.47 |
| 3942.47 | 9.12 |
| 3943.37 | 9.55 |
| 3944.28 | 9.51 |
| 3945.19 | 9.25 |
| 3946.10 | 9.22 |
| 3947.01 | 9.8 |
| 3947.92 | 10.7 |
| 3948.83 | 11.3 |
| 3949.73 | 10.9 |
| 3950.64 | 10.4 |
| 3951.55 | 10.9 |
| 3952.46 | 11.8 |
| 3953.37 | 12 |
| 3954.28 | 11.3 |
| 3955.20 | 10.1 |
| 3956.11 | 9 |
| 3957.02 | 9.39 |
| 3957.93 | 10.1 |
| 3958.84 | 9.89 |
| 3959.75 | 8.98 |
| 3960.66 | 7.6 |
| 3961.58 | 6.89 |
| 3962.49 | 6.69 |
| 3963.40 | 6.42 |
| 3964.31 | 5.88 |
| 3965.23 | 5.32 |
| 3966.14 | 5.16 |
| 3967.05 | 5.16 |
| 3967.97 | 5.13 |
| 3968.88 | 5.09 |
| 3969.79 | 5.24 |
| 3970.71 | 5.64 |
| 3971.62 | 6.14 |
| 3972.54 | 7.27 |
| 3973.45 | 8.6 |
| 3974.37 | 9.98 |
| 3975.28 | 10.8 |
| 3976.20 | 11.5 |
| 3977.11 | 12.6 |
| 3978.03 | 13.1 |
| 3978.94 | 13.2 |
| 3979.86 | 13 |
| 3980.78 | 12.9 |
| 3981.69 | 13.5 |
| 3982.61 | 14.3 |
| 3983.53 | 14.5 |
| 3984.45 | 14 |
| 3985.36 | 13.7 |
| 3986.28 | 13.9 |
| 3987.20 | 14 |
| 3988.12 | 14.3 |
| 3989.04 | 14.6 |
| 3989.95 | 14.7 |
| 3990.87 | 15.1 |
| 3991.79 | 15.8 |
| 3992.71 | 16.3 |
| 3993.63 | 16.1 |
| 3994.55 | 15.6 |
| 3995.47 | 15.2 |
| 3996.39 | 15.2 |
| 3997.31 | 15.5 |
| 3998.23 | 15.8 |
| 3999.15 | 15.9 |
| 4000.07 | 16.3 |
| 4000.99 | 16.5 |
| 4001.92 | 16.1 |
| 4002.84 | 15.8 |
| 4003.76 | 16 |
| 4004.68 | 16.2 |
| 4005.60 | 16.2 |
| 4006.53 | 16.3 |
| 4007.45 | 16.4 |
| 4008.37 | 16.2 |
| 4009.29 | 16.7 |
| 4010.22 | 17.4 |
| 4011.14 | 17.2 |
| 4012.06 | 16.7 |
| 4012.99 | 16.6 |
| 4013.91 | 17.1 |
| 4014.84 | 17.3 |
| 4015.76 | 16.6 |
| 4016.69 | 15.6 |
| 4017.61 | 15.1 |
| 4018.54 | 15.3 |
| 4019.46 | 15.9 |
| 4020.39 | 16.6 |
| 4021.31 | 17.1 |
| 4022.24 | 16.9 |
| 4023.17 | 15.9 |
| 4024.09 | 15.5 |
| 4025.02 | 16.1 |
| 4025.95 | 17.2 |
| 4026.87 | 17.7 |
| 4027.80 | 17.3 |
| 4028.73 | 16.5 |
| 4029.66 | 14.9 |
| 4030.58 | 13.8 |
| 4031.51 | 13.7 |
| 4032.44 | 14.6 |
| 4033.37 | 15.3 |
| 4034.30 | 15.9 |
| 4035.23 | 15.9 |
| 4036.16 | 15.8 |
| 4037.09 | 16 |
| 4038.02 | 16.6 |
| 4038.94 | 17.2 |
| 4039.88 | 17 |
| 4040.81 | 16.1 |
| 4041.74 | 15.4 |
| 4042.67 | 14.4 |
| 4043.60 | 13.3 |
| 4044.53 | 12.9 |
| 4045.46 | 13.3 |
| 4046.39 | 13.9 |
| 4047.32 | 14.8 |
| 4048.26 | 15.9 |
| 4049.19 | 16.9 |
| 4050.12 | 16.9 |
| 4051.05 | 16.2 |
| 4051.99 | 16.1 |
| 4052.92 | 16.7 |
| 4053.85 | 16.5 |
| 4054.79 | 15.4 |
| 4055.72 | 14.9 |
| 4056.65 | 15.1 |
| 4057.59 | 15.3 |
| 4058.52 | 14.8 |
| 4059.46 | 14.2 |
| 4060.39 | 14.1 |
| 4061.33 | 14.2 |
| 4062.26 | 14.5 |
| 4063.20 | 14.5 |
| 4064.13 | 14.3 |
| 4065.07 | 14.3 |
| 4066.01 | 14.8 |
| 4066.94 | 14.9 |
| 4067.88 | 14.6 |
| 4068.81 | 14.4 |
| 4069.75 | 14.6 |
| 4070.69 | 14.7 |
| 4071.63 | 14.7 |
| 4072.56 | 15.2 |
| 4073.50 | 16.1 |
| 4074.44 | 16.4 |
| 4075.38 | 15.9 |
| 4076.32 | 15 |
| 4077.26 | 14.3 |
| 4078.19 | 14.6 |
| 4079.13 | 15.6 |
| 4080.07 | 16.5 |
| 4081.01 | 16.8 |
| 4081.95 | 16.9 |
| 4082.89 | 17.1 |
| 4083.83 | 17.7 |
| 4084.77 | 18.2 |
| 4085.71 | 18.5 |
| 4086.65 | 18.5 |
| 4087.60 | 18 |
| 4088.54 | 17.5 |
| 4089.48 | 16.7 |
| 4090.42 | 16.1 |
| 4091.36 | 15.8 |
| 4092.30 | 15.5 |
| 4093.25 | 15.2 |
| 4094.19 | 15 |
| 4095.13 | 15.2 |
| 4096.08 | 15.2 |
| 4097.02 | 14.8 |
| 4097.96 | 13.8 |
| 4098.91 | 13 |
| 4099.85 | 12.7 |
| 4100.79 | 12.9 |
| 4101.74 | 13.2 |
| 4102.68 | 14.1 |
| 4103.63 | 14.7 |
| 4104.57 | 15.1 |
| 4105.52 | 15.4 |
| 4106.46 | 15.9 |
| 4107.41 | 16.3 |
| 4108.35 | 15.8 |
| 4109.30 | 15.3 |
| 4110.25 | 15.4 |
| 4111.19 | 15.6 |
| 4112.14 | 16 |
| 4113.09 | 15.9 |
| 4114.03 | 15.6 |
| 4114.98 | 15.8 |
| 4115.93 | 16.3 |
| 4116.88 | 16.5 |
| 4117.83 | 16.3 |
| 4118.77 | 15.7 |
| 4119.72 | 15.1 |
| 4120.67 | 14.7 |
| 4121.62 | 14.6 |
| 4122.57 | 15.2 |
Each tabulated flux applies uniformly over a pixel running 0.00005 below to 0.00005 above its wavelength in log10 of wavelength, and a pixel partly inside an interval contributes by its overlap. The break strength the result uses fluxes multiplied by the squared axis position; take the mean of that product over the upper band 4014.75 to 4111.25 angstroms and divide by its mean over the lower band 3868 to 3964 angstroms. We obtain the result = 1.91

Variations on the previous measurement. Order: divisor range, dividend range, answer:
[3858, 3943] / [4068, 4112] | 2.03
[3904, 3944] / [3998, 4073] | 1.98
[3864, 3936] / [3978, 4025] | 1.90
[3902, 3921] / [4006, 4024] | 1.65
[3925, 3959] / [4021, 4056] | 2.06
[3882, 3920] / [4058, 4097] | 1.74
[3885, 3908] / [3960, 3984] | 0.97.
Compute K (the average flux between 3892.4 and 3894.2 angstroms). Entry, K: 9.94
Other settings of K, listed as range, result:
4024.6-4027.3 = 17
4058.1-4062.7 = 14.4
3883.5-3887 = 7.74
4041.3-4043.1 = 14.9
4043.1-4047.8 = 13.6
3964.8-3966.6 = 5.26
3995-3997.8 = 15.3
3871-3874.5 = 8.57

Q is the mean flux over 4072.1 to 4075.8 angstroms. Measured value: 15.9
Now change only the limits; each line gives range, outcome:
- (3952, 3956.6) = 10.8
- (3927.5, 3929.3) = 5.83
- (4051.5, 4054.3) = 16.4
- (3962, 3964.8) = 6.33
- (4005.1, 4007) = 16.2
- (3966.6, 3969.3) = 5.12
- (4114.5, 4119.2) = 16.1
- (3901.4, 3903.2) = 8.62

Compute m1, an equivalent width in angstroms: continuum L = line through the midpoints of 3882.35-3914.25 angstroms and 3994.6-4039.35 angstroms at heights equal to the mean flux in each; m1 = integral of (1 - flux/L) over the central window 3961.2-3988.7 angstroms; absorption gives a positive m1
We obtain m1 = 8.14 angstroms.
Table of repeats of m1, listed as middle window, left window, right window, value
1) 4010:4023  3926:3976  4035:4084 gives -4.5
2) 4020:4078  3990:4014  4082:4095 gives 4.0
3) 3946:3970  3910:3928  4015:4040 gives 6.8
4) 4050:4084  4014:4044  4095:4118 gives 0.3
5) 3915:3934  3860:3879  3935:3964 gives 1.9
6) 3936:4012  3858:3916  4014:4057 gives 9.2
